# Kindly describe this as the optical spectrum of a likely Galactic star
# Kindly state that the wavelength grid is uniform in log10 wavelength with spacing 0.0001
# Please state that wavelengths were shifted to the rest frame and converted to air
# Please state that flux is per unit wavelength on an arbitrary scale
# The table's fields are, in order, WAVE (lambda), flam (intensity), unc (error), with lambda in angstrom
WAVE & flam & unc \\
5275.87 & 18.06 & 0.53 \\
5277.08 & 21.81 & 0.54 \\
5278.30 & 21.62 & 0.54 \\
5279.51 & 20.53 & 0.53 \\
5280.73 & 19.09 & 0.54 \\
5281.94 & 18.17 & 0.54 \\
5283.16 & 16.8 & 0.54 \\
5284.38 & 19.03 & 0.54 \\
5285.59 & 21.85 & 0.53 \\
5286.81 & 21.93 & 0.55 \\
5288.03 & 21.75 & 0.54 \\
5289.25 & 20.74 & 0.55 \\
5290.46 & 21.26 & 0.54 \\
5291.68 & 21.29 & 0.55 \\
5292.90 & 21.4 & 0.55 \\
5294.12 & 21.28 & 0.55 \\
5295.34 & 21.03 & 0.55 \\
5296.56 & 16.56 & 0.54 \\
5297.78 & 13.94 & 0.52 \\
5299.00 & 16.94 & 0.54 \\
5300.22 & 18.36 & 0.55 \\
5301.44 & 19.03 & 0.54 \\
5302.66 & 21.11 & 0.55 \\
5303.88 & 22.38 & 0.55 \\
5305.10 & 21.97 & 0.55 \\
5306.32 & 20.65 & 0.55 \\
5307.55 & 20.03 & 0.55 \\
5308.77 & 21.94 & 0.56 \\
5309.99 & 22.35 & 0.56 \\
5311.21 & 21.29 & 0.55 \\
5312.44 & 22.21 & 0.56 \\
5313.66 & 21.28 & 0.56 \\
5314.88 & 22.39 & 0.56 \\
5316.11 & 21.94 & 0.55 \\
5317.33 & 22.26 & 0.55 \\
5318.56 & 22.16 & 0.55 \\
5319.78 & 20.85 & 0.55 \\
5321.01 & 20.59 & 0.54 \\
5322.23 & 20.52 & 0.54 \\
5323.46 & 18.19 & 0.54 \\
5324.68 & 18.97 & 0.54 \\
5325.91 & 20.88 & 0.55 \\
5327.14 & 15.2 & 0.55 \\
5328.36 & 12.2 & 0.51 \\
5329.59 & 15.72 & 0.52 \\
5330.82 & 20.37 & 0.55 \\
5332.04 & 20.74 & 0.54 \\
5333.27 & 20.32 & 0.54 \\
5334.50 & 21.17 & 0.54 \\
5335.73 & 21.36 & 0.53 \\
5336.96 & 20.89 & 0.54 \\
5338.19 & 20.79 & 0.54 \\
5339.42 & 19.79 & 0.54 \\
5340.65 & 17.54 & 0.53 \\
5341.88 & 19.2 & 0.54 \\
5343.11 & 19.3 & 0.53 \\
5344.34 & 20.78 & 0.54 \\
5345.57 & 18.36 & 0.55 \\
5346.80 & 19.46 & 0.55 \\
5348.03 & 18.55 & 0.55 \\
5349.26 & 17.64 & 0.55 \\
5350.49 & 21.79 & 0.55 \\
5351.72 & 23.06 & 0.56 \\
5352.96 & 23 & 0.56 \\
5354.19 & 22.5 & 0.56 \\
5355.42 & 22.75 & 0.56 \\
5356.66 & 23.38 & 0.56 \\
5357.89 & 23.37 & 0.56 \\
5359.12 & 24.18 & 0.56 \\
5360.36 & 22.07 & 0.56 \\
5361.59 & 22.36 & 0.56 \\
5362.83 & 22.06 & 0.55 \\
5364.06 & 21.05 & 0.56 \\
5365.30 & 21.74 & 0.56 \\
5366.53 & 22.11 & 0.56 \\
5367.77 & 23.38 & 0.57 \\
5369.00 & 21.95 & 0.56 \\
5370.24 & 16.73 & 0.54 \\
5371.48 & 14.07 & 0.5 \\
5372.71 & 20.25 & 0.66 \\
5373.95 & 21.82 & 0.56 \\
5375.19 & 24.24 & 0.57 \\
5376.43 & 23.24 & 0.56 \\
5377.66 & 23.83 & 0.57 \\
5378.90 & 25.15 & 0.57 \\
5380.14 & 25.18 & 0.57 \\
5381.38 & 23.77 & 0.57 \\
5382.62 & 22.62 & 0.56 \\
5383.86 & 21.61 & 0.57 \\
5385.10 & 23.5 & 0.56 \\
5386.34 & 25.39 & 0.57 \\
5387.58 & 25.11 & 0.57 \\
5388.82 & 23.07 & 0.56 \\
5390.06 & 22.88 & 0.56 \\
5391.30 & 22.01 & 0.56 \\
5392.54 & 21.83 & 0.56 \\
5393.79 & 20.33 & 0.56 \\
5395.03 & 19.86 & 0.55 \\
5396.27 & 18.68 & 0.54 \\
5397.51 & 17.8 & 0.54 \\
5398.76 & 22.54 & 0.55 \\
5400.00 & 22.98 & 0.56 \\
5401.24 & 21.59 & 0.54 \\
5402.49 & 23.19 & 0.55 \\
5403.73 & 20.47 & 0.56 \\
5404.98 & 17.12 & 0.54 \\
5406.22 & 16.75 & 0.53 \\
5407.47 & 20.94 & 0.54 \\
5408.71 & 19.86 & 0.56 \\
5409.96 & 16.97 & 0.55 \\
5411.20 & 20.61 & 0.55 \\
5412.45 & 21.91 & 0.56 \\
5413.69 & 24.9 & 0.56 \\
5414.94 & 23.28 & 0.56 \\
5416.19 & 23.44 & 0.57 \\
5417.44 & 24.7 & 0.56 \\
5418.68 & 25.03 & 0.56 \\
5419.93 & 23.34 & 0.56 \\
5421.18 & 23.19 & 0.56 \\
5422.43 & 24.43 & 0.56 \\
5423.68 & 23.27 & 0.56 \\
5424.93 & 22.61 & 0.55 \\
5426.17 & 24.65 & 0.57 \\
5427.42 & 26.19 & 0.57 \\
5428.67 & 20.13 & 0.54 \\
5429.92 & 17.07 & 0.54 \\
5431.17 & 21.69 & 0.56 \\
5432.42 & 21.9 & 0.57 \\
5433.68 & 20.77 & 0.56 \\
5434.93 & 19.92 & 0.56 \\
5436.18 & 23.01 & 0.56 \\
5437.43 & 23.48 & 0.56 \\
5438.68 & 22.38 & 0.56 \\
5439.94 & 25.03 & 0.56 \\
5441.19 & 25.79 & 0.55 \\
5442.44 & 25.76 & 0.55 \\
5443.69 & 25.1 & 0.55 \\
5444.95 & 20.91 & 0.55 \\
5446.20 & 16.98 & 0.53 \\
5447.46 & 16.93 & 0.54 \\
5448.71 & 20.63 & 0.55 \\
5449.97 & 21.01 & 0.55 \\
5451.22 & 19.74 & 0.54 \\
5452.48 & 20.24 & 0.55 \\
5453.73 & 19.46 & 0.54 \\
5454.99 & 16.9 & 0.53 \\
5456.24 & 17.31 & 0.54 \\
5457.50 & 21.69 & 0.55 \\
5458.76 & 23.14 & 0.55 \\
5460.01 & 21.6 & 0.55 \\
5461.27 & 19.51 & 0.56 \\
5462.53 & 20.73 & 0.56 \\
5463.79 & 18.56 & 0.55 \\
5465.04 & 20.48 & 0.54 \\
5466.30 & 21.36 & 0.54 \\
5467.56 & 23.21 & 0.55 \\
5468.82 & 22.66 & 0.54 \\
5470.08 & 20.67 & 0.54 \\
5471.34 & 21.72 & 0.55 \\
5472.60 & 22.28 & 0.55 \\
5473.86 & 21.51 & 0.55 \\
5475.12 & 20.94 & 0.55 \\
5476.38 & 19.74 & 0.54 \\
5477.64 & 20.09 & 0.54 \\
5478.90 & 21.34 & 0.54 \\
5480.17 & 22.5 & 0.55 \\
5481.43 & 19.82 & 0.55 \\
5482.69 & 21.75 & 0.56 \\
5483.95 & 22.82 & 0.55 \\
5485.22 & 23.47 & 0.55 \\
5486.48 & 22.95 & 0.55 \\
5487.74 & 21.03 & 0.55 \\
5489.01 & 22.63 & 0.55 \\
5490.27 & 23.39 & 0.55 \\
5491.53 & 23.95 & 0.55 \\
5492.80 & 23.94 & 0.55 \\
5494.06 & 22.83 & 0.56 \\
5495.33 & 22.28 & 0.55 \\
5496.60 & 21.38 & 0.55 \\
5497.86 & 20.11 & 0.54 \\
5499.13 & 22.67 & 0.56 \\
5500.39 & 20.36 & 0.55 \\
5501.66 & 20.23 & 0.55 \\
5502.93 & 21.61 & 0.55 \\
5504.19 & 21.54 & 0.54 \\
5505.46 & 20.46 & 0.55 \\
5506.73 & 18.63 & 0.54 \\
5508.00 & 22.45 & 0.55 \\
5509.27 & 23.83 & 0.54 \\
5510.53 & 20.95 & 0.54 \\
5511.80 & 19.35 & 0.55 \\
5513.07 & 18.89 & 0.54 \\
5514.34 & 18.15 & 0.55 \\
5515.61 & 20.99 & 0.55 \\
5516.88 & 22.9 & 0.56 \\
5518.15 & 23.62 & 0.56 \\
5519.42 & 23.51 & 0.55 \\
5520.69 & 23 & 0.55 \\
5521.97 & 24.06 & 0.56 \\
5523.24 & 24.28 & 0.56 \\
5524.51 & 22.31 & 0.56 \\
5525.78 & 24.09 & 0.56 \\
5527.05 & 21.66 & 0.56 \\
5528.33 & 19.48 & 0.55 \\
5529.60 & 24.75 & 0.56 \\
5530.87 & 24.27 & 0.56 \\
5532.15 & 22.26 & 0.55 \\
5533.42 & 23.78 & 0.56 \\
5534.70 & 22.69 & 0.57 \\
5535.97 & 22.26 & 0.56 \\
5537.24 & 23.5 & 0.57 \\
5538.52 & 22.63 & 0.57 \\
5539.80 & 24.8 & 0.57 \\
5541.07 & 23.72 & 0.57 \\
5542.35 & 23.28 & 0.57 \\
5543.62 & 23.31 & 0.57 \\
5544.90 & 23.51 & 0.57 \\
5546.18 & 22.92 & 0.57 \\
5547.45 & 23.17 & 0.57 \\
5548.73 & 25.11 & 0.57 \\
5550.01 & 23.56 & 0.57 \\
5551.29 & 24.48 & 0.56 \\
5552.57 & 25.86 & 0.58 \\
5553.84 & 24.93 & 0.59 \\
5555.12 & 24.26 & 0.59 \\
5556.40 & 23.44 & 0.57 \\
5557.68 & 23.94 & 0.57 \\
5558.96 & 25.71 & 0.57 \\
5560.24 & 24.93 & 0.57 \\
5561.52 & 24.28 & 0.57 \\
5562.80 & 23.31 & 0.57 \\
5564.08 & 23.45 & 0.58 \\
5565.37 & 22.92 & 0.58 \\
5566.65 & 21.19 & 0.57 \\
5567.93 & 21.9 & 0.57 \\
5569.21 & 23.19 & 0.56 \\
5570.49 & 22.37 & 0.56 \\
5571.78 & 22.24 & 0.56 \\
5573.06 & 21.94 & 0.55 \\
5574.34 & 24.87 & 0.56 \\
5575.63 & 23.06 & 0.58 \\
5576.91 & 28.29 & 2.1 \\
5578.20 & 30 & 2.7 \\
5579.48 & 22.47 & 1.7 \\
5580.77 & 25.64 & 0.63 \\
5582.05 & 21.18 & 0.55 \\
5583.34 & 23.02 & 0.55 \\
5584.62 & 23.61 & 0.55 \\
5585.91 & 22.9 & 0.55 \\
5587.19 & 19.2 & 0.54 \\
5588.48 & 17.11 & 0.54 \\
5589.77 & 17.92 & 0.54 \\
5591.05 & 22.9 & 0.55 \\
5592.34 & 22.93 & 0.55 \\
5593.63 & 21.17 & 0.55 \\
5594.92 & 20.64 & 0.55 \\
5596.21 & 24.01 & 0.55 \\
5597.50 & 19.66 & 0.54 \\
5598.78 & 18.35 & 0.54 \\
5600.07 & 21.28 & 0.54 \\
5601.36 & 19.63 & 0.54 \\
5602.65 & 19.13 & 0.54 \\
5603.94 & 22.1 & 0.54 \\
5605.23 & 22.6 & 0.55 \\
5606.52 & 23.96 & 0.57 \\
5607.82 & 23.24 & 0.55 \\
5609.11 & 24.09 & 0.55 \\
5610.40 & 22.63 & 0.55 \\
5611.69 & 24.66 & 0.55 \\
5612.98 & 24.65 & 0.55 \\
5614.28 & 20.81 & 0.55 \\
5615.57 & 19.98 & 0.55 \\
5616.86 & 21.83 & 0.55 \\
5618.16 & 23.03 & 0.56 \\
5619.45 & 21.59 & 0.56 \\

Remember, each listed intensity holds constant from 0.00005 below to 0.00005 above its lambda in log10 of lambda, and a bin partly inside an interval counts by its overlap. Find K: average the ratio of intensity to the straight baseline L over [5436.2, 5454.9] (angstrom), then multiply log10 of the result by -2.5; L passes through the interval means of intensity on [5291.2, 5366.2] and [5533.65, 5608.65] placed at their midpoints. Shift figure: 0.00 mag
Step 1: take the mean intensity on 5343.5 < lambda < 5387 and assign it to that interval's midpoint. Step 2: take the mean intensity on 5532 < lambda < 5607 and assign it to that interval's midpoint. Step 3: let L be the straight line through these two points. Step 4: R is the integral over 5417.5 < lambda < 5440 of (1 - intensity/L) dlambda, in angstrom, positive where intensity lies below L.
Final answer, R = -0.4 angstrom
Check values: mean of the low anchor 21.9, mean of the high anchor 22.9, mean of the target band 22.7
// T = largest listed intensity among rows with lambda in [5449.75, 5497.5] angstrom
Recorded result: 23.95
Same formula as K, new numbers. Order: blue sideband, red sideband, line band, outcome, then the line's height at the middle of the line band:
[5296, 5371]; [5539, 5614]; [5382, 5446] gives -0.04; 21.3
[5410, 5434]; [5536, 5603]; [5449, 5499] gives 0.07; 22.8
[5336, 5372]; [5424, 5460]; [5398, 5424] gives -0.03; 21.2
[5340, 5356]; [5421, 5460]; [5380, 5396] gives -0.09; 20.9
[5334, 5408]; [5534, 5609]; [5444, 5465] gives 0.12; 22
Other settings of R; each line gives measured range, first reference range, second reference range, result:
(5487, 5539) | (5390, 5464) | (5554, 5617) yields -0.1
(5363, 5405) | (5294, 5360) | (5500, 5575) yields -1.8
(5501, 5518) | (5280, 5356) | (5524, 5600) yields 1.2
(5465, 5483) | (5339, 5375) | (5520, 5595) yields 0.7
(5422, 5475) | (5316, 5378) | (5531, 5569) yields 1.5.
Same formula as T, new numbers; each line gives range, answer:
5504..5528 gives 24.28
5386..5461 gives 26.19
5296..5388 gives 25.39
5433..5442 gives 25.79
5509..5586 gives 30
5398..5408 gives 23.19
